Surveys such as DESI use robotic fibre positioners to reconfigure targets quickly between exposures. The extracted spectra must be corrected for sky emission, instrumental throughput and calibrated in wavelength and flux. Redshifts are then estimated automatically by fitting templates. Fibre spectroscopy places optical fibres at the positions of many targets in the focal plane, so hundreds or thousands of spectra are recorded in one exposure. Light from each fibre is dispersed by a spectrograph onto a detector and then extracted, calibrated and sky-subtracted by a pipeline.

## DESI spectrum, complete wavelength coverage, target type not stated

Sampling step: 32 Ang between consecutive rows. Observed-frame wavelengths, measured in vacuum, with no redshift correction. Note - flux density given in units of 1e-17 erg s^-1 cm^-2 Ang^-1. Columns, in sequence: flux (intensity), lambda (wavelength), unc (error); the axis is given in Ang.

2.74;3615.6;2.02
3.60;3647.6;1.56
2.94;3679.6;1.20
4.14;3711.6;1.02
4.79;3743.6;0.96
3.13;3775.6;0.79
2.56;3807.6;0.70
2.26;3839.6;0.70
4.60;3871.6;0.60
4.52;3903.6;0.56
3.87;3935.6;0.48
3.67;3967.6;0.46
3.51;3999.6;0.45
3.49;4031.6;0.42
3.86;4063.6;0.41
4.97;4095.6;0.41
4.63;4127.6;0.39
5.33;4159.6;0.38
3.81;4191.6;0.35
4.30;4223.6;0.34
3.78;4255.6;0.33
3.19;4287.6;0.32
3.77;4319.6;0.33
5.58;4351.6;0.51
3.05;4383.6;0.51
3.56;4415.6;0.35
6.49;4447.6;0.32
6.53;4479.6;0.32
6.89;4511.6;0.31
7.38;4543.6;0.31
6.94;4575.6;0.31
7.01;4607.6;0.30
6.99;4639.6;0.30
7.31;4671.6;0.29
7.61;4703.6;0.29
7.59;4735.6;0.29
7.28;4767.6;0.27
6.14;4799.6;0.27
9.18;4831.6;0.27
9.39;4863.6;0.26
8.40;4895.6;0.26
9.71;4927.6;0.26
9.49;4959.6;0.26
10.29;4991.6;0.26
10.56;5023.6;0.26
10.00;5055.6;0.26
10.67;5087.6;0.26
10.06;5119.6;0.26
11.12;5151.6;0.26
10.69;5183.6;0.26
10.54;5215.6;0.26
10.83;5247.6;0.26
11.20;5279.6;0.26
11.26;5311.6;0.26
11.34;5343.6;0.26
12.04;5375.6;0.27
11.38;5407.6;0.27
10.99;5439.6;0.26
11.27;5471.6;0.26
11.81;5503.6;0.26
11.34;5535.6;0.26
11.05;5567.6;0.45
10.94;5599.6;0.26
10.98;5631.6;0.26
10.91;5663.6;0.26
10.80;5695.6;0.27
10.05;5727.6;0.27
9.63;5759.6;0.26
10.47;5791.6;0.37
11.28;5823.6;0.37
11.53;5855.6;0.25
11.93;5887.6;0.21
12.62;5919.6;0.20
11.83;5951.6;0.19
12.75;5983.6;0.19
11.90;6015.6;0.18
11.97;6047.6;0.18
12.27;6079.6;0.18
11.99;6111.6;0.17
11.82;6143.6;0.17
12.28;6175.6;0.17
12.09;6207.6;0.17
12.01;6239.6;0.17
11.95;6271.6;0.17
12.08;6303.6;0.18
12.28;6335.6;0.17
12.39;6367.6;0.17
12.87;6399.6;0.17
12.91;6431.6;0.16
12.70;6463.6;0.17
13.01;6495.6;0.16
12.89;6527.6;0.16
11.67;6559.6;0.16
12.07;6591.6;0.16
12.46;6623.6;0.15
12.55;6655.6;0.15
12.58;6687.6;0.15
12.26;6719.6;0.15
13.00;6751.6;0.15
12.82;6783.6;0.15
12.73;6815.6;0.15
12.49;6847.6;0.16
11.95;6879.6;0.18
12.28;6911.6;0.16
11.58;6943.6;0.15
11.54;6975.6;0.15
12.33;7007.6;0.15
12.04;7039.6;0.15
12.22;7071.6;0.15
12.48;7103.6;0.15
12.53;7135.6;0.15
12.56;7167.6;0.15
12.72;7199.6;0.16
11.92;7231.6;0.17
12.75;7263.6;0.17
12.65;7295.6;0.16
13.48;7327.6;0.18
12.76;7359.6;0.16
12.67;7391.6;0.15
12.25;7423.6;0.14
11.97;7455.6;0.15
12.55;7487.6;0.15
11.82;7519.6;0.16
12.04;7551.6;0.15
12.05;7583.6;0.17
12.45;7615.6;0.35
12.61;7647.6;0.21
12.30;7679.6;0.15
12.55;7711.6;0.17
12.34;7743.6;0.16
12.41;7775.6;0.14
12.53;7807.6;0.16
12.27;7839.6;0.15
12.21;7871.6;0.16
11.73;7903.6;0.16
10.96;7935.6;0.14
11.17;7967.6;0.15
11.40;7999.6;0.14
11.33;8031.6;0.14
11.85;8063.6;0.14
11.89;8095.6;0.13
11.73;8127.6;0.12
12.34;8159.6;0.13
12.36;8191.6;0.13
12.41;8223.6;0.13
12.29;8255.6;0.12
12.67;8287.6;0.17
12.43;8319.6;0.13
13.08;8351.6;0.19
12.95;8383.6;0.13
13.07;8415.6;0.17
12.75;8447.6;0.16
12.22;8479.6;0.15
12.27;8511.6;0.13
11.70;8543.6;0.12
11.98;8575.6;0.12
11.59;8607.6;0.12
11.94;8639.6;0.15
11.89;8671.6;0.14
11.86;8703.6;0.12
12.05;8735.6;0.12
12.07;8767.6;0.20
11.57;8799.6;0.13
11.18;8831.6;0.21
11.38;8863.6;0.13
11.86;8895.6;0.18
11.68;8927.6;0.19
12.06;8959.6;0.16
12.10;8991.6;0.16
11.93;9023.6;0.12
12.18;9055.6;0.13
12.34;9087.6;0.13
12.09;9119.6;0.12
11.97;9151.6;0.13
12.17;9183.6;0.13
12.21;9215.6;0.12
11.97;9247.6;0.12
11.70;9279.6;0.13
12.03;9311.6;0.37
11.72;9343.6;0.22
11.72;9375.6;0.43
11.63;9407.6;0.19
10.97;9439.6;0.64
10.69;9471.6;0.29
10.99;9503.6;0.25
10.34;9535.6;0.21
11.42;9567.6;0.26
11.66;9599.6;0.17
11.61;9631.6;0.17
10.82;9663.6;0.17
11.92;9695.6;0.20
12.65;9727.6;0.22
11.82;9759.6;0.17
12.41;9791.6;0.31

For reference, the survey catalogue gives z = 0.11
